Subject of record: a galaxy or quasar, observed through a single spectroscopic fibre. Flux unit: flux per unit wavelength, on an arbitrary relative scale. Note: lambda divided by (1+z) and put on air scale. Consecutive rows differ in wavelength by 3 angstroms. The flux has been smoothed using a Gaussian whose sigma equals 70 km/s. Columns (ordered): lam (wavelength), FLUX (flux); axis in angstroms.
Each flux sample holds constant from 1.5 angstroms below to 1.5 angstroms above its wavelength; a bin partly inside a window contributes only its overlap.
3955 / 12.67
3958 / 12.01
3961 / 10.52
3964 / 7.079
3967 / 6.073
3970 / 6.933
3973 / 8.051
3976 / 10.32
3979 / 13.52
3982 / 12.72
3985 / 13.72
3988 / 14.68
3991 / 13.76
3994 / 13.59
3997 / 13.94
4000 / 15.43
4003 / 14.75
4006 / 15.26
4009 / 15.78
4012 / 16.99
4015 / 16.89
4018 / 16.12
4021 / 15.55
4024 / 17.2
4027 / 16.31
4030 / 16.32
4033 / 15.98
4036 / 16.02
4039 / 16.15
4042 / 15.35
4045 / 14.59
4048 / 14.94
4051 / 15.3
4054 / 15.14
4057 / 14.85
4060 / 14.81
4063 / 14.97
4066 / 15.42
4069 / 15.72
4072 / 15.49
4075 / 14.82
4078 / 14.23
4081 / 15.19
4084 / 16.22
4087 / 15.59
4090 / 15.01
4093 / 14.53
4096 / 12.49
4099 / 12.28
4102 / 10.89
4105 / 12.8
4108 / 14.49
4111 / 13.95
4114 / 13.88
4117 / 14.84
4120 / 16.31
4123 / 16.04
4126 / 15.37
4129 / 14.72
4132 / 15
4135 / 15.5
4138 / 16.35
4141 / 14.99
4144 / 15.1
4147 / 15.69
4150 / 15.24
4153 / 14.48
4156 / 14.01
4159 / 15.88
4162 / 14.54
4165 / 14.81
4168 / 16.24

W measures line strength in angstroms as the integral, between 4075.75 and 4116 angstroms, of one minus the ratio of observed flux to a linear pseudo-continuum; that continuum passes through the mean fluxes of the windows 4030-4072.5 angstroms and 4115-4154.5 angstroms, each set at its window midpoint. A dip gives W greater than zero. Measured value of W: 3.6 angstroms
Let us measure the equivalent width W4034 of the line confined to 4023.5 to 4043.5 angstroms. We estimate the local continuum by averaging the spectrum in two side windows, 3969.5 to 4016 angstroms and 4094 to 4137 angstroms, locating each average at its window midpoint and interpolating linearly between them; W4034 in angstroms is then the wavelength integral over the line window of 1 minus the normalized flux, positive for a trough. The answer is -3.36 angstroms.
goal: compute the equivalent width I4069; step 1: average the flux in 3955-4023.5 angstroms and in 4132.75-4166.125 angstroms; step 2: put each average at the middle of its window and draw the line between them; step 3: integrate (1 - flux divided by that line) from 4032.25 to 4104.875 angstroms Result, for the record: -4.0 angstroms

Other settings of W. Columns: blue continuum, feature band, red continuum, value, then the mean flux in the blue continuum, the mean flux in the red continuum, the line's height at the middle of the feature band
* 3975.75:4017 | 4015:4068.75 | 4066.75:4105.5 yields -4.51 angstroms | 14.5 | 14.3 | 14.4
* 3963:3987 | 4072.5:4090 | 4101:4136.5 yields -2.45 angstroms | 9.96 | 14.5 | 13.3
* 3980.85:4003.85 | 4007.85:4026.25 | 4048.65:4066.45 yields -2.53 angstroms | 14.1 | 15.1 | 14.4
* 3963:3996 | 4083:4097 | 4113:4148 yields -0.62 angstroms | 11.1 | 15.3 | 14.2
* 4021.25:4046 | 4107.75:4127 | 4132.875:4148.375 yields 0.75 angstroms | 16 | 15.5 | 15.6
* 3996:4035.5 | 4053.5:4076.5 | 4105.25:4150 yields 0.59 angstroms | 15.9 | 15.1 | 15.6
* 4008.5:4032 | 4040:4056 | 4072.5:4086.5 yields 0.75 angstroms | 16.4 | 15.2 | 15.8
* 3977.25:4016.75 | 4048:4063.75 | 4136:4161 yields -0.13 angstroms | 14.7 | 15.2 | 14.9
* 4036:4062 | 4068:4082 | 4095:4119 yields -0.71 angstroms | 15.2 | 13.3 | 14.3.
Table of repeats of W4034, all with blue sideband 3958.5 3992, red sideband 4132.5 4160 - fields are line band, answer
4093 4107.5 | 1.5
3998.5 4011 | -4.3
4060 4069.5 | -1.6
